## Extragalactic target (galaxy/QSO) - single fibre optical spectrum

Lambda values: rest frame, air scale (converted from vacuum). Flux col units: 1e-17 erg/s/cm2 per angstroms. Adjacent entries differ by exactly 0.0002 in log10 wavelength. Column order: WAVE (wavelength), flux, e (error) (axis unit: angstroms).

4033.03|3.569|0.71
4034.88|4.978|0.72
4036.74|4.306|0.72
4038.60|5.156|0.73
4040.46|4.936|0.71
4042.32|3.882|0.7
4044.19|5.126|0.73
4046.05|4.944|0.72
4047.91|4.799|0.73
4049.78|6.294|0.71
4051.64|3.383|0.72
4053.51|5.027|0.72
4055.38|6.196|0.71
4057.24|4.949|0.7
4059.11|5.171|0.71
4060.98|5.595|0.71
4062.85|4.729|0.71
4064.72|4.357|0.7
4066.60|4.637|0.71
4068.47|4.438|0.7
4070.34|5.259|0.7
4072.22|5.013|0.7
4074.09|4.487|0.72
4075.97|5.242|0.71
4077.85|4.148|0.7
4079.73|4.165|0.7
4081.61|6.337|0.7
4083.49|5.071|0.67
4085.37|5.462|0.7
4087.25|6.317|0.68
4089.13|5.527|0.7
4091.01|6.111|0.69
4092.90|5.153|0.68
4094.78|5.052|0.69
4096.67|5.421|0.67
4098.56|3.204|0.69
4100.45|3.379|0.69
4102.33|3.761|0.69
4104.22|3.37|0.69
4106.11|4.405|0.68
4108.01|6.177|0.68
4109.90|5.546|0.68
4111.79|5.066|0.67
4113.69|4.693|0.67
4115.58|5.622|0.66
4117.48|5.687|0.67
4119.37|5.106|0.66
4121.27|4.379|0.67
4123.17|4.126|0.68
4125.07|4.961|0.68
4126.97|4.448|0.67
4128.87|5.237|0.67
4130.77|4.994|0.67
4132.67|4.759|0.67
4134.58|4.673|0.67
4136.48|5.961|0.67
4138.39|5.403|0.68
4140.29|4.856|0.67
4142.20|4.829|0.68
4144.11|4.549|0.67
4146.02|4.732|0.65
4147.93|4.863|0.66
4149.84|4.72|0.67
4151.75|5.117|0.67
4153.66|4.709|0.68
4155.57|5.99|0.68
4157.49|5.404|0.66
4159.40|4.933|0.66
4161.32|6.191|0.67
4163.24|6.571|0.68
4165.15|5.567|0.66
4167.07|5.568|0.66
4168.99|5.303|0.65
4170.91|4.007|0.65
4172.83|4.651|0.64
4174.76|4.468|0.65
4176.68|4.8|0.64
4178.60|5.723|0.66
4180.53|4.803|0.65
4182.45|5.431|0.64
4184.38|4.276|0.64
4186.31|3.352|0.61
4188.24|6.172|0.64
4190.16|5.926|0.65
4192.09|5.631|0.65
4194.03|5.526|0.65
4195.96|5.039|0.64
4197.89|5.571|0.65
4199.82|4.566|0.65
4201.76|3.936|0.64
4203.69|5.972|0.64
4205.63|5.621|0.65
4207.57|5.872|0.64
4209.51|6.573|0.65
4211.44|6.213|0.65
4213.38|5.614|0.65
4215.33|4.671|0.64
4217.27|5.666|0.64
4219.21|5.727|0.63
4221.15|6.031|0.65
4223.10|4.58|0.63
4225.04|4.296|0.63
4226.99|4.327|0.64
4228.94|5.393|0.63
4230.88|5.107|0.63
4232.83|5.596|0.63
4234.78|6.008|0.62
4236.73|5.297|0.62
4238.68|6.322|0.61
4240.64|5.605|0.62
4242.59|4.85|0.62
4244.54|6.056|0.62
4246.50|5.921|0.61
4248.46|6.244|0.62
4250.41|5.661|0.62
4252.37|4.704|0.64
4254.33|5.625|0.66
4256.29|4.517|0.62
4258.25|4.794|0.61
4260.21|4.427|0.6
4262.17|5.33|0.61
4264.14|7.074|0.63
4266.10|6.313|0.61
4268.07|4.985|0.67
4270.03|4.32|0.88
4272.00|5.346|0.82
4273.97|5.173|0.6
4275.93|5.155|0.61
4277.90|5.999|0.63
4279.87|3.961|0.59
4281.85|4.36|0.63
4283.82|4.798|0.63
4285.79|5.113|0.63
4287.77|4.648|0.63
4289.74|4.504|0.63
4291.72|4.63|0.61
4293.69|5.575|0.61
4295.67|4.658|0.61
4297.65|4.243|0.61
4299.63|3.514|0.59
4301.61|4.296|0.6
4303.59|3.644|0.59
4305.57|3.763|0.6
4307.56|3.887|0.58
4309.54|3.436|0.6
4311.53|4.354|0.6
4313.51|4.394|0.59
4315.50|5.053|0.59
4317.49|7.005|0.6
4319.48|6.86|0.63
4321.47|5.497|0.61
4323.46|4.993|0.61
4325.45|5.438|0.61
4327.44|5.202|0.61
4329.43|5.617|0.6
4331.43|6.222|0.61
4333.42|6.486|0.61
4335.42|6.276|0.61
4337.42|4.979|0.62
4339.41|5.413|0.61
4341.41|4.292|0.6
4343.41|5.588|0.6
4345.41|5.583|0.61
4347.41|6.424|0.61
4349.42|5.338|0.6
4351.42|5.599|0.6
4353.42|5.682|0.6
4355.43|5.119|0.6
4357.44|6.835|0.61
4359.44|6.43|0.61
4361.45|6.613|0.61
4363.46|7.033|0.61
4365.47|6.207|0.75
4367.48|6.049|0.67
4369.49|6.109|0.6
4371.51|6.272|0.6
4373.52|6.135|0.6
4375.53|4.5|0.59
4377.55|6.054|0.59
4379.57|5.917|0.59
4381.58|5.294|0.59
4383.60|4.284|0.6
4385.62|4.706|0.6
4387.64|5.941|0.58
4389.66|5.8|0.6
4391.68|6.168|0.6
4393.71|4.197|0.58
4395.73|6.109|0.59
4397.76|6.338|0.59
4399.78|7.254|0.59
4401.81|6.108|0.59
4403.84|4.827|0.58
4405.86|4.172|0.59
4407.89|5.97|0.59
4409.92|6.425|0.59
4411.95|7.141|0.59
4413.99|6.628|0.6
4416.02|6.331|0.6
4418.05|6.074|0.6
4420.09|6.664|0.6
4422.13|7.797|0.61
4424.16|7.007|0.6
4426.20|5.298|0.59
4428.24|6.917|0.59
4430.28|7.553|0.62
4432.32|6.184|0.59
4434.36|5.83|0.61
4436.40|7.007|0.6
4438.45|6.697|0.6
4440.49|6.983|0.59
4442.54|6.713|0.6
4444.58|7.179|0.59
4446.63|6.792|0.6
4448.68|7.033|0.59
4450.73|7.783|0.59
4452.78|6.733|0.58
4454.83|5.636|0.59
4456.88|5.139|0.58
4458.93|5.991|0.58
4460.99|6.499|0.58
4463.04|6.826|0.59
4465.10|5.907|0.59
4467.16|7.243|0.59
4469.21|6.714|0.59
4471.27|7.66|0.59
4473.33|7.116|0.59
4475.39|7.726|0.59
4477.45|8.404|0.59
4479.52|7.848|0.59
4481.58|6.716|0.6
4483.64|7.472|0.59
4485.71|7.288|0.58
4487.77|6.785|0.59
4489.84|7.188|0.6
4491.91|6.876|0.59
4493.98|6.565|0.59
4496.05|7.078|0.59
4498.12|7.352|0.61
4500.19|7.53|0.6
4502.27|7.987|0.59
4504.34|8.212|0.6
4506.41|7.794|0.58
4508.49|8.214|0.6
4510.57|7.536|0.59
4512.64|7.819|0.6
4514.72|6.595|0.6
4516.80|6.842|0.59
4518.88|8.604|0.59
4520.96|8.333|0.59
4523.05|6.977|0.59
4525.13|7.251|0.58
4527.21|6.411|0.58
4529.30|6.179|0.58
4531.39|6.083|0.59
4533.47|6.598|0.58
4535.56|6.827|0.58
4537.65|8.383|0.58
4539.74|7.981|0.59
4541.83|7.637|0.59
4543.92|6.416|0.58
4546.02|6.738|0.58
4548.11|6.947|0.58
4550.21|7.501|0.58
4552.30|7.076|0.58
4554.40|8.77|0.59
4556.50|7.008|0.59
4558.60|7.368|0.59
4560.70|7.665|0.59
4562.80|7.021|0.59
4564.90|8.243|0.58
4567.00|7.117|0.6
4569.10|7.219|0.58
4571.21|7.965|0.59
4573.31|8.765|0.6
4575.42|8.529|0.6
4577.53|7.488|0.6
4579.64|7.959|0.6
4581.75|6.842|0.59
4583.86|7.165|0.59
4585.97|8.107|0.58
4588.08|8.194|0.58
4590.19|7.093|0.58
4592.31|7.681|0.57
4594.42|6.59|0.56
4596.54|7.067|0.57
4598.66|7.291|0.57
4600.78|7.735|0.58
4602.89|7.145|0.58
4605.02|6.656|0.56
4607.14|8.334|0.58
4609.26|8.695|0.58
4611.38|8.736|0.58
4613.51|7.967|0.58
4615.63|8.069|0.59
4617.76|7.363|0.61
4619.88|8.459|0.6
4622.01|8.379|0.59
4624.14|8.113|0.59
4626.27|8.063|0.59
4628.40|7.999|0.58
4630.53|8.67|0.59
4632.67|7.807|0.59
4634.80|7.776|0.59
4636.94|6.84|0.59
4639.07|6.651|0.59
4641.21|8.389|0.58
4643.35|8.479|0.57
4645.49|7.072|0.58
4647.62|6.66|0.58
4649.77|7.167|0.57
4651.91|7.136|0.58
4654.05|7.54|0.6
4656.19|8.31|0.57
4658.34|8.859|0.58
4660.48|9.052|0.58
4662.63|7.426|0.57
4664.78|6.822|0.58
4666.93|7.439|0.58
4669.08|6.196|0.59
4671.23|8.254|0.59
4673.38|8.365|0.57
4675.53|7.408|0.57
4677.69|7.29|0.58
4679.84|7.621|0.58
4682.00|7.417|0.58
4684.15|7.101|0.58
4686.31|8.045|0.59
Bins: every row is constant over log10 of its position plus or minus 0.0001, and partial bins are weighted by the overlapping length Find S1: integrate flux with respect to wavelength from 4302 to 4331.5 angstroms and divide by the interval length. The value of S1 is 4.97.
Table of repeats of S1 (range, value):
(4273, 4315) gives 4.49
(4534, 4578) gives 7.54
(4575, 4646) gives 7.75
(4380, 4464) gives 6.24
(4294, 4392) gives 5.41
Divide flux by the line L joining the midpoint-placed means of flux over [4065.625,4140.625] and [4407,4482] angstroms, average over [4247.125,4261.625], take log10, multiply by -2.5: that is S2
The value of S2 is 0.12 mag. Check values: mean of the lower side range 4.94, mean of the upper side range 6.76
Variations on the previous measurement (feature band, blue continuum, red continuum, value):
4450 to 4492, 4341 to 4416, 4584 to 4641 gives -0.05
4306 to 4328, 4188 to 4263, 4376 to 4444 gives 0.14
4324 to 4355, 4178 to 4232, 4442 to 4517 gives 0.11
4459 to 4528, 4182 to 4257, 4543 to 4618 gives -0.04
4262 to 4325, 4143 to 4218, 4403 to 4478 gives 0.19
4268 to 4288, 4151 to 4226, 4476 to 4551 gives 0.19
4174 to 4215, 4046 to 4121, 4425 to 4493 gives 0.05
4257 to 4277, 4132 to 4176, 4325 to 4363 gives 0.04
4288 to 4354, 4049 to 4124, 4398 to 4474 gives 0.18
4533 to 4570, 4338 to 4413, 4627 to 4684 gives -0.07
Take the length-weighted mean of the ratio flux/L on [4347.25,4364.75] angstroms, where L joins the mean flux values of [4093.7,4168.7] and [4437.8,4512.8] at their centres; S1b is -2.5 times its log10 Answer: 0.046 mag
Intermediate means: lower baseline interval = 4.98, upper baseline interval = 7.11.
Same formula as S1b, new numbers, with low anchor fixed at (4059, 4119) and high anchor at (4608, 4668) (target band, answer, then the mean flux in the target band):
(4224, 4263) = 0.09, 5.3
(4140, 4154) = 0.10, 4.8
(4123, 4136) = 0.07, 4.83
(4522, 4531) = 0.10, 6.65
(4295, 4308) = 0.46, 3.99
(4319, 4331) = 0.12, 5.58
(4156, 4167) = -0.08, 5.73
